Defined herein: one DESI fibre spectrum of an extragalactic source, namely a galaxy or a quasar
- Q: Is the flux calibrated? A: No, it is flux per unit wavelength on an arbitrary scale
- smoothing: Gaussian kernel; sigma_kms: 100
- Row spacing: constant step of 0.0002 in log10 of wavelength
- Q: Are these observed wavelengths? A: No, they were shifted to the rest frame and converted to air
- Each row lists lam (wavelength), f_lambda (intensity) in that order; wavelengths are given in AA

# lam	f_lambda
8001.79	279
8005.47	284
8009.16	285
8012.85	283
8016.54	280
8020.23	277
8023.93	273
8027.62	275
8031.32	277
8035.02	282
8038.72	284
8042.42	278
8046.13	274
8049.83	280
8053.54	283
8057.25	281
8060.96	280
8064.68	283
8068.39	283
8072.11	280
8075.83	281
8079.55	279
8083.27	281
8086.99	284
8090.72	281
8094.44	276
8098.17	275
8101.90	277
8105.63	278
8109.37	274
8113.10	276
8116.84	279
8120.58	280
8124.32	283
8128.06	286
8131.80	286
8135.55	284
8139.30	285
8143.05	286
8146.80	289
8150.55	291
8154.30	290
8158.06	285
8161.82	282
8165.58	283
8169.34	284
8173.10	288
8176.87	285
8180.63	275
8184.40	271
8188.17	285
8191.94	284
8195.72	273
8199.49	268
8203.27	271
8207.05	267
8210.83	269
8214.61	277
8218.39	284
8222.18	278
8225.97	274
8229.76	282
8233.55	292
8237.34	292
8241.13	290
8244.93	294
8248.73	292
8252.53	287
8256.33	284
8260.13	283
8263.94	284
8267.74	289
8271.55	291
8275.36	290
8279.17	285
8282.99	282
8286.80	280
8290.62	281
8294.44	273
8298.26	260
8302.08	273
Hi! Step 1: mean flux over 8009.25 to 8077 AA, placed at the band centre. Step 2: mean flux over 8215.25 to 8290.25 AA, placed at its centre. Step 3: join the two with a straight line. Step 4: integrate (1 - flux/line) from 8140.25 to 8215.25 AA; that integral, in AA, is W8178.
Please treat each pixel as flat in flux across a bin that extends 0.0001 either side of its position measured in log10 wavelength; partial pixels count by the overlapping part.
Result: 0.9 AA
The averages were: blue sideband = 280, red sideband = 286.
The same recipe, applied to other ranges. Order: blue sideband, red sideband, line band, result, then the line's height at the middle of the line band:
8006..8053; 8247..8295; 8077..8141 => 0.2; 281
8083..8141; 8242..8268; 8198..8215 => 0.9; 285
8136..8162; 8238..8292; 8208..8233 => 0.8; 287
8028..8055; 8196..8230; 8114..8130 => -0.3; 277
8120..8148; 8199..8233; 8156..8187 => -0.1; 281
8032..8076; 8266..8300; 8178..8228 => 1.0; 281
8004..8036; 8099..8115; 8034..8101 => -0.6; 278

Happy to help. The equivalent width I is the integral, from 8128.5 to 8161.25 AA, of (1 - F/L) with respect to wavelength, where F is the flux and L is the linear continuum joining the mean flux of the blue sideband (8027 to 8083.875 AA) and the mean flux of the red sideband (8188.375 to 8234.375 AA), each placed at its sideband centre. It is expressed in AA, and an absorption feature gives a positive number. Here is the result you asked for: -1.0 AA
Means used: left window 280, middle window 287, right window 277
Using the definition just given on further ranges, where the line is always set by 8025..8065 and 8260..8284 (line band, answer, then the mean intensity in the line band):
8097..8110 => 0.23 AA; 276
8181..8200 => 0.49 AA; 277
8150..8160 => -0.19 AA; 288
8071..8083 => 0.01 AA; 280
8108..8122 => 0.22 AA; 277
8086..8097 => 0.05 AA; 280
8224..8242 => -0.02 AA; 286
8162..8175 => -0.06 AA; 285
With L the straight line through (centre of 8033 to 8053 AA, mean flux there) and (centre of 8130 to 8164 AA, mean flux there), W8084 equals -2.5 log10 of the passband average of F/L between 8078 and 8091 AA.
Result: 0.00 mag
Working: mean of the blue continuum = 280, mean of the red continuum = 286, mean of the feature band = 281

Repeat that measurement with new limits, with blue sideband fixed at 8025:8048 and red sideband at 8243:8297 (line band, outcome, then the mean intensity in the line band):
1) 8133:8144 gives -0.01 mag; 285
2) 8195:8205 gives 0.05 mag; 270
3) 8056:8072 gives -0.01 mag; 282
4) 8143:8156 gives -0.03 mag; 290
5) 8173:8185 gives 0.01 mag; 279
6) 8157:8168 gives -0.01 mag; 283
